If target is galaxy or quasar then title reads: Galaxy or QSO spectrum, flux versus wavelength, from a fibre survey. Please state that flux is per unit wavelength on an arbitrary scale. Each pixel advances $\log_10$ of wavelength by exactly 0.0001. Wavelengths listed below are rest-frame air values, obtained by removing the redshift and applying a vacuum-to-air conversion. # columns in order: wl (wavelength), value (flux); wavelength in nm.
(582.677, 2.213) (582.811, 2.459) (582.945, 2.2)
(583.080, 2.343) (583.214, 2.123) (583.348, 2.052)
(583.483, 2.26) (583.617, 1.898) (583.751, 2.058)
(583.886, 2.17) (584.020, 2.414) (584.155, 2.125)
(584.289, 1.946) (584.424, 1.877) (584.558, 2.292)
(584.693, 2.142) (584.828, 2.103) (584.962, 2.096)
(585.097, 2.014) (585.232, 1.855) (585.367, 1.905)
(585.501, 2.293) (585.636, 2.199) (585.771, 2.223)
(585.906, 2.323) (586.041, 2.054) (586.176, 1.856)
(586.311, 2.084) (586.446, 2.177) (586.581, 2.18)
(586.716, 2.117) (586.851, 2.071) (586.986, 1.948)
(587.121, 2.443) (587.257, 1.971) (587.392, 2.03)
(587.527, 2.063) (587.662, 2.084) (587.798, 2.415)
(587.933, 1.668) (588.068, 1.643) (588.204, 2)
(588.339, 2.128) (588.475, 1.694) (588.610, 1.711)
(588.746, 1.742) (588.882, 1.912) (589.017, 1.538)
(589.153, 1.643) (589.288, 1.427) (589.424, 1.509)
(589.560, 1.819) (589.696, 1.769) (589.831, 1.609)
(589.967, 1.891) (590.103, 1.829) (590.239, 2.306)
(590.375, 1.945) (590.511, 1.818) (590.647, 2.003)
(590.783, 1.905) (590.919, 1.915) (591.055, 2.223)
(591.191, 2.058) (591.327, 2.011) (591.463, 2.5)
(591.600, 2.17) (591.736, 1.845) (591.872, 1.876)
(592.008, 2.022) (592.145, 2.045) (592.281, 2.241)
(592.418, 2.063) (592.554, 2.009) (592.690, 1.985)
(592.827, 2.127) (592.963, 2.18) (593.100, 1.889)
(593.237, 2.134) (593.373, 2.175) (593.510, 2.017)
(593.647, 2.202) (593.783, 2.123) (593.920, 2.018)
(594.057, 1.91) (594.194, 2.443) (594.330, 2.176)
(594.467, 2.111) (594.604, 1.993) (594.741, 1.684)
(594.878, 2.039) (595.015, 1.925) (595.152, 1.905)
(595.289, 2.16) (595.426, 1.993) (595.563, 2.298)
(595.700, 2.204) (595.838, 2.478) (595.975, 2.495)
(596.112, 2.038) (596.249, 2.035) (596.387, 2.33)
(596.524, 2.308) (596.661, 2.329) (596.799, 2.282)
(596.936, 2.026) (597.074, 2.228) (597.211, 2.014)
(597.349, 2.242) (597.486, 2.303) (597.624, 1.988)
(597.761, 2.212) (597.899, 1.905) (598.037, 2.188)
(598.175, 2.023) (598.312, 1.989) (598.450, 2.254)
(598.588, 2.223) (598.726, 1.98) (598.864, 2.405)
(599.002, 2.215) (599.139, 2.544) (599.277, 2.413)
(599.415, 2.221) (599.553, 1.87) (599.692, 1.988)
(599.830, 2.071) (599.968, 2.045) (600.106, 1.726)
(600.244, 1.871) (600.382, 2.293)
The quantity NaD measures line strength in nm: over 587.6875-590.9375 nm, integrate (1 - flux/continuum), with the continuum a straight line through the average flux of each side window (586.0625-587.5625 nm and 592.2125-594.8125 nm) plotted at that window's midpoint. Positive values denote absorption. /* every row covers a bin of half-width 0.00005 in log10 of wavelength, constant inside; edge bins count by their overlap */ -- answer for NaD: 0.396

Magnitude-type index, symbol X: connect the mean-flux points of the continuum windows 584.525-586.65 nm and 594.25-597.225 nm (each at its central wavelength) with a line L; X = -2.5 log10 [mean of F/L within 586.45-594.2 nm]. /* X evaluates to 0.08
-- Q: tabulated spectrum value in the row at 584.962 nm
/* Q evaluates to 2.096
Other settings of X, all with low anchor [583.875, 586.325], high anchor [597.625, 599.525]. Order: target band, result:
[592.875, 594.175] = 0.03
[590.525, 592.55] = 0.05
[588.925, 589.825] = 0.29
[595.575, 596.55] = -0.05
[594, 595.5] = 0.07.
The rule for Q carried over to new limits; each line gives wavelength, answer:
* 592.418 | 2.063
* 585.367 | 1.905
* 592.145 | 2.045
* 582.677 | 2.213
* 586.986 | 1.948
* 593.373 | 2.175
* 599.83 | 2.071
